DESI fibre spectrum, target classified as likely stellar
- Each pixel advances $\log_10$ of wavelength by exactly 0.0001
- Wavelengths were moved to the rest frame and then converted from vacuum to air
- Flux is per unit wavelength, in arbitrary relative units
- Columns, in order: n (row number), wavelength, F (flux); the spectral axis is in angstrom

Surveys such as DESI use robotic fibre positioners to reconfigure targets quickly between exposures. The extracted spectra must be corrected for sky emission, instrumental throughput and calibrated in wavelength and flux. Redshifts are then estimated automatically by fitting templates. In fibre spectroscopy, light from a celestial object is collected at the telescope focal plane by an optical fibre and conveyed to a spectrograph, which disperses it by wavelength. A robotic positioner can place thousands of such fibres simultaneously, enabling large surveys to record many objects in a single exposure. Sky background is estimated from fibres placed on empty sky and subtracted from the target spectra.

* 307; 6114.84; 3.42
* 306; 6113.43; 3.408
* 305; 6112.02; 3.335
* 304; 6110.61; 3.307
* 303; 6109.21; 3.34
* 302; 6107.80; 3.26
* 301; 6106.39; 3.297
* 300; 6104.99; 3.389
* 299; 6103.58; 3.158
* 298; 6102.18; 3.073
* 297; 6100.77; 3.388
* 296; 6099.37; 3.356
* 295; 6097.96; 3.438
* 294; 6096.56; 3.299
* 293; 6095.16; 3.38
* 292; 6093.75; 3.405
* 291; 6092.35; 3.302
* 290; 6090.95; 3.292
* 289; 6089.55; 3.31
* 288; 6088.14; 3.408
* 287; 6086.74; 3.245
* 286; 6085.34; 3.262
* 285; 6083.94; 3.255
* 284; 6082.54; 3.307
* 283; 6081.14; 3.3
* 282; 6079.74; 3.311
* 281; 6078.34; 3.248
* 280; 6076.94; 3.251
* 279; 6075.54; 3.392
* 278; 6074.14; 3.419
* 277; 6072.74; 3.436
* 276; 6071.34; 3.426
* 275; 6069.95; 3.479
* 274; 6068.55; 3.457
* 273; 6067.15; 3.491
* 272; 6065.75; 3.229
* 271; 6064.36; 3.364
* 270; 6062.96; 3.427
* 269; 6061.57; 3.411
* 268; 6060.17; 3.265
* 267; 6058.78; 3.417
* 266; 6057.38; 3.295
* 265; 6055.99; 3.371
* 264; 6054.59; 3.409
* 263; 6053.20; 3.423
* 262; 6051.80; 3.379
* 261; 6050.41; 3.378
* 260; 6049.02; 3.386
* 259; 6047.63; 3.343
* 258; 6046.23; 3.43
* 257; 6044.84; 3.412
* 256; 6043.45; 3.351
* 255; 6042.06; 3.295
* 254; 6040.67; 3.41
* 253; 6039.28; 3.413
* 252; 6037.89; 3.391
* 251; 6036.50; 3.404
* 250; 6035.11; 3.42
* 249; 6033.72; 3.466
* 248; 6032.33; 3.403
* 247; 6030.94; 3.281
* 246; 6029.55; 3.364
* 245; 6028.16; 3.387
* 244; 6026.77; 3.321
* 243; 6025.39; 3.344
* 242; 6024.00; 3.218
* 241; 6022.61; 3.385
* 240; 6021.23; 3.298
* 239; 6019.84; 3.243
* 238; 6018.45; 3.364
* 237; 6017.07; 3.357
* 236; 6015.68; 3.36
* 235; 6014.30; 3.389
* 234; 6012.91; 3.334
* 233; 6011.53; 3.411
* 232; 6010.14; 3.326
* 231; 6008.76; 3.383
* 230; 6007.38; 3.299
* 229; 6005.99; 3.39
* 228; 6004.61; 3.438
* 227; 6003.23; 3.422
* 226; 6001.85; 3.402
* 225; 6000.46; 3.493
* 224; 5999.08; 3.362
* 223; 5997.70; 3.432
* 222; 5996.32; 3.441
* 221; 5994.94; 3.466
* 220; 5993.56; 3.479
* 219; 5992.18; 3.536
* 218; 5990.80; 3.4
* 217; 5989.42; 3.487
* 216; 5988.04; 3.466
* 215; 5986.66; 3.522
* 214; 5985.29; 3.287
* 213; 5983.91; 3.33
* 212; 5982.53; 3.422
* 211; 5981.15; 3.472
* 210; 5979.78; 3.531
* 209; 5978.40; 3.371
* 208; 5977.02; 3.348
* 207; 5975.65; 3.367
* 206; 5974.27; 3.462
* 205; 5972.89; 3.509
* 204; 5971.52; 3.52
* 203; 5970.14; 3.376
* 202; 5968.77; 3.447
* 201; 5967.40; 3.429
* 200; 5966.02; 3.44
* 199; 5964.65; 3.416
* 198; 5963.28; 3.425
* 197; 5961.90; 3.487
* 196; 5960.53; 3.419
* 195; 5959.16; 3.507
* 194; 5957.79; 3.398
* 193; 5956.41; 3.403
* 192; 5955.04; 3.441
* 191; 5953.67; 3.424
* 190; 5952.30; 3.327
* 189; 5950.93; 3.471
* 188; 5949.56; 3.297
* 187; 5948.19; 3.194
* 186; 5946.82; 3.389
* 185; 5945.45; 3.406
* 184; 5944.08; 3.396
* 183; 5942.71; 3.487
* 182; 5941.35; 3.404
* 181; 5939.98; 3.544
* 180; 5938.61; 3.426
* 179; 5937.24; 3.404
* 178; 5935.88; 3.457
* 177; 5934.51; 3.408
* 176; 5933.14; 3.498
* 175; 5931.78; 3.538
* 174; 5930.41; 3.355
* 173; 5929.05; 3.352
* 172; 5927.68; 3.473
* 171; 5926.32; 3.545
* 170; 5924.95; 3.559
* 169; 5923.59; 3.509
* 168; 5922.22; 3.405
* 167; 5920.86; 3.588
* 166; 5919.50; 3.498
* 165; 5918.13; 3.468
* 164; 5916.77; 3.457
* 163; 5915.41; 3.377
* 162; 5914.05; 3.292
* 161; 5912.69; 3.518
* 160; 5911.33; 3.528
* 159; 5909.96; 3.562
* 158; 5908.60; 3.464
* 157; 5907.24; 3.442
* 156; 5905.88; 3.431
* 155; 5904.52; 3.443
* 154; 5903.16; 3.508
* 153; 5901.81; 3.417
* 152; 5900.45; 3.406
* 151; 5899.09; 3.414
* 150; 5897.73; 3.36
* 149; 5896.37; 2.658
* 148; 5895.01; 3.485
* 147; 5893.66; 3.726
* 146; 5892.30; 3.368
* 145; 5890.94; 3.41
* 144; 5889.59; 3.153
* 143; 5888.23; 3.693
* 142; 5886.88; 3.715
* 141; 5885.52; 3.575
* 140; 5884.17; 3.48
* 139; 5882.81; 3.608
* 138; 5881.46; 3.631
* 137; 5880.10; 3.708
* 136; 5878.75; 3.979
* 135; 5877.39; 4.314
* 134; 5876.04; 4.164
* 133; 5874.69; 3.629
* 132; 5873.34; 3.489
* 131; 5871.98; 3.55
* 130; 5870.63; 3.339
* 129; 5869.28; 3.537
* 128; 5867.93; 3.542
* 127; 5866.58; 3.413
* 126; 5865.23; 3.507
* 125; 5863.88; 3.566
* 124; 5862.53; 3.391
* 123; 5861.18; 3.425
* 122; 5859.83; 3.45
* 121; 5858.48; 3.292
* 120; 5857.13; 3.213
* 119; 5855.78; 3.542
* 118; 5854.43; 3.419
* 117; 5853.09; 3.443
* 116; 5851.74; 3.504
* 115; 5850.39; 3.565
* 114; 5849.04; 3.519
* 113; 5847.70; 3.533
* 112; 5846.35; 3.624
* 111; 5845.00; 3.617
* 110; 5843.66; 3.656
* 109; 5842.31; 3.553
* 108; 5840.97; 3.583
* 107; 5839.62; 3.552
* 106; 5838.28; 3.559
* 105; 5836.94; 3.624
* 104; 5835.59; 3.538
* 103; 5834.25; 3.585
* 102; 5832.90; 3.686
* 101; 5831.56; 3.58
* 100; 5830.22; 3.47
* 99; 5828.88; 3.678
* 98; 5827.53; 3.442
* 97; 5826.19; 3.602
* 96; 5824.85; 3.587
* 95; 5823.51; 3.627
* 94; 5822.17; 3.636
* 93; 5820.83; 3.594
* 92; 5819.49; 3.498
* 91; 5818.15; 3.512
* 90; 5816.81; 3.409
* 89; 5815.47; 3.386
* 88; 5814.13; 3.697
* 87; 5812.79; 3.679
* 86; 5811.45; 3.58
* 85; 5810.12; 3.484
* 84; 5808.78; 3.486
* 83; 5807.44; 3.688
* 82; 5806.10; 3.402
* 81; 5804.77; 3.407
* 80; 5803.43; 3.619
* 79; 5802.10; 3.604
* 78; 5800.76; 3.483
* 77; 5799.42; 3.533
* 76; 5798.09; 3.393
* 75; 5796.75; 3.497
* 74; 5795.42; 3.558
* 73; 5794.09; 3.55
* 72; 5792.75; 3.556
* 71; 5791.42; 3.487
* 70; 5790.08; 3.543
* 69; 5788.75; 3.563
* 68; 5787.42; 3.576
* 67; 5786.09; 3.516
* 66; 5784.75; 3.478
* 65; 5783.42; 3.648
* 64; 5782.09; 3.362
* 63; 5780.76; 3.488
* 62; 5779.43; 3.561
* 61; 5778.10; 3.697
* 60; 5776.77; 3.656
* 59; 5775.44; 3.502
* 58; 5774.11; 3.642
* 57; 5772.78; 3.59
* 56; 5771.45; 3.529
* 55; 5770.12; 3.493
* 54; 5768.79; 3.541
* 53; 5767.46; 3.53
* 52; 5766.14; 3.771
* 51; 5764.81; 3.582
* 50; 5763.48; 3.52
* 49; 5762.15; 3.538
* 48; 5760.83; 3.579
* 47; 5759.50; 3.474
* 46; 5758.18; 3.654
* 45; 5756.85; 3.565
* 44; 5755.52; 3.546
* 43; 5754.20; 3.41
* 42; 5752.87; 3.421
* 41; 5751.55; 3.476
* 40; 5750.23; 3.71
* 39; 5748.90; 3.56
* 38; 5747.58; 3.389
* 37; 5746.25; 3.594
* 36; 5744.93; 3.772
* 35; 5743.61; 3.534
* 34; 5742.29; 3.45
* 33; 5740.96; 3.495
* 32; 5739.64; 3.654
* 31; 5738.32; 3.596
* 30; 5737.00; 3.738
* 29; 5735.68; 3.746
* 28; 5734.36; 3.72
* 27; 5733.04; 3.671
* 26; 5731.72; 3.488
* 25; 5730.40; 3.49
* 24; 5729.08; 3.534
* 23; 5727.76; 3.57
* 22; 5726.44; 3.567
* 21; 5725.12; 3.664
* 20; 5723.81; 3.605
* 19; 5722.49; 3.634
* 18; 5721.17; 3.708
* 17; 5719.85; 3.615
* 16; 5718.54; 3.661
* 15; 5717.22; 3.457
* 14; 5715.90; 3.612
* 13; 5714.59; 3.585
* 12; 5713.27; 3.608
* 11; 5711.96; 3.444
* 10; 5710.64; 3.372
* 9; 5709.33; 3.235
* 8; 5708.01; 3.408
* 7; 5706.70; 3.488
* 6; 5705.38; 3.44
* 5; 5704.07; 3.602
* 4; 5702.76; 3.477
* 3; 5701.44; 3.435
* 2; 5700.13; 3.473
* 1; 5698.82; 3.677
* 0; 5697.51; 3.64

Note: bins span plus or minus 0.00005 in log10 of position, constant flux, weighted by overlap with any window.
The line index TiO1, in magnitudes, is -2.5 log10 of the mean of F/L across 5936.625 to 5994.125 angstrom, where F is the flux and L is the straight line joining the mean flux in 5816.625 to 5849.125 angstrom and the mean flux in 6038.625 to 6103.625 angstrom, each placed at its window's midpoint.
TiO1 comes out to 0.008 mag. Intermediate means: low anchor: 3.57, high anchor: 3.35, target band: 3.43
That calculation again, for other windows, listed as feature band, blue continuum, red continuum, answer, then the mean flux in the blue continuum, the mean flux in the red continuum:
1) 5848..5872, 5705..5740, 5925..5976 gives 0.01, 3.57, 3.43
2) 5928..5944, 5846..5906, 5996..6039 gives 0.00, 3.51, 3.37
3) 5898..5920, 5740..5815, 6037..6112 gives 0.00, 3.55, 3.35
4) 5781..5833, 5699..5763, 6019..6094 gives -0.01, 3.55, 3.36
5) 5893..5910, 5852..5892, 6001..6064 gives 0.04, 3.56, 3.37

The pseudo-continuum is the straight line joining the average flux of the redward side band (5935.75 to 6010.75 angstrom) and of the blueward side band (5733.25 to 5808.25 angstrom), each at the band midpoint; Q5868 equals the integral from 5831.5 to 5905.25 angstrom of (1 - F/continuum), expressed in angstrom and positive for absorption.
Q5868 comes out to -0.8 angstrom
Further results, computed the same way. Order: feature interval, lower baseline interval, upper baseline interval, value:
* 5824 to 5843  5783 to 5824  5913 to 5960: -0.33 angstrom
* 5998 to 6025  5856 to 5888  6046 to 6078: 0.59 angstrom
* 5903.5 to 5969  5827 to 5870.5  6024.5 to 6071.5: 0.32 angstrom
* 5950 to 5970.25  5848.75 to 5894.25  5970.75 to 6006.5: 0.22 angstrom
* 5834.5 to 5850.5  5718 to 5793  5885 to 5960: -0.35 angstrom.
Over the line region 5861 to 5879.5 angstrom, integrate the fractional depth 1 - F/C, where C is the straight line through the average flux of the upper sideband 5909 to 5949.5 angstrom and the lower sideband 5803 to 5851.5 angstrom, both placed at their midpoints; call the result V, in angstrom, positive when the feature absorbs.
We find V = -0.7 angstrom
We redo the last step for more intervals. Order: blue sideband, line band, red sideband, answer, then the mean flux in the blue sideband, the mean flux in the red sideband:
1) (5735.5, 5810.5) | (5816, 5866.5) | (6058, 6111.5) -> -0.3 angstrom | 3.55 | 3.34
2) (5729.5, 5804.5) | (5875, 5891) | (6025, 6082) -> -1.0 angstrom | 3.56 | 3.38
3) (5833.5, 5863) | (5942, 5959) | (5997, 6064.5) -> 0.2 angstrom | 3.51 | 3.37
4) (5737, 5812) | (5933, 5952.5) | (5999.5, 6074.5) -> 0.2 angstrom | 3.55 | 3.38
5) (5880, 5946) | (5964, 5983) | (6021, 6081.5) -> -0.1 angstrom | 3.46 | 3.37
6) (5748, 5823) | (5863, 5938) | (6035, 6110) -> -0.9 angstrom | 3.54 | 3.35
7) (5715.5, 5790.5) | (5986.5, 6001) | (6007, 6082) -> -0.2 angstrom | 3.57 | 3.37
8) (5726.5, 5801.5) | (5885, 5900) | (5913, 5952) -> 0.2 angstrom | 3.56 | 3.44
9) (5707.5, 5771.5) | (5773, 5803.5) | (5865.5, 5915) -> 0.1 angstrom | 3.56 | 3.53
